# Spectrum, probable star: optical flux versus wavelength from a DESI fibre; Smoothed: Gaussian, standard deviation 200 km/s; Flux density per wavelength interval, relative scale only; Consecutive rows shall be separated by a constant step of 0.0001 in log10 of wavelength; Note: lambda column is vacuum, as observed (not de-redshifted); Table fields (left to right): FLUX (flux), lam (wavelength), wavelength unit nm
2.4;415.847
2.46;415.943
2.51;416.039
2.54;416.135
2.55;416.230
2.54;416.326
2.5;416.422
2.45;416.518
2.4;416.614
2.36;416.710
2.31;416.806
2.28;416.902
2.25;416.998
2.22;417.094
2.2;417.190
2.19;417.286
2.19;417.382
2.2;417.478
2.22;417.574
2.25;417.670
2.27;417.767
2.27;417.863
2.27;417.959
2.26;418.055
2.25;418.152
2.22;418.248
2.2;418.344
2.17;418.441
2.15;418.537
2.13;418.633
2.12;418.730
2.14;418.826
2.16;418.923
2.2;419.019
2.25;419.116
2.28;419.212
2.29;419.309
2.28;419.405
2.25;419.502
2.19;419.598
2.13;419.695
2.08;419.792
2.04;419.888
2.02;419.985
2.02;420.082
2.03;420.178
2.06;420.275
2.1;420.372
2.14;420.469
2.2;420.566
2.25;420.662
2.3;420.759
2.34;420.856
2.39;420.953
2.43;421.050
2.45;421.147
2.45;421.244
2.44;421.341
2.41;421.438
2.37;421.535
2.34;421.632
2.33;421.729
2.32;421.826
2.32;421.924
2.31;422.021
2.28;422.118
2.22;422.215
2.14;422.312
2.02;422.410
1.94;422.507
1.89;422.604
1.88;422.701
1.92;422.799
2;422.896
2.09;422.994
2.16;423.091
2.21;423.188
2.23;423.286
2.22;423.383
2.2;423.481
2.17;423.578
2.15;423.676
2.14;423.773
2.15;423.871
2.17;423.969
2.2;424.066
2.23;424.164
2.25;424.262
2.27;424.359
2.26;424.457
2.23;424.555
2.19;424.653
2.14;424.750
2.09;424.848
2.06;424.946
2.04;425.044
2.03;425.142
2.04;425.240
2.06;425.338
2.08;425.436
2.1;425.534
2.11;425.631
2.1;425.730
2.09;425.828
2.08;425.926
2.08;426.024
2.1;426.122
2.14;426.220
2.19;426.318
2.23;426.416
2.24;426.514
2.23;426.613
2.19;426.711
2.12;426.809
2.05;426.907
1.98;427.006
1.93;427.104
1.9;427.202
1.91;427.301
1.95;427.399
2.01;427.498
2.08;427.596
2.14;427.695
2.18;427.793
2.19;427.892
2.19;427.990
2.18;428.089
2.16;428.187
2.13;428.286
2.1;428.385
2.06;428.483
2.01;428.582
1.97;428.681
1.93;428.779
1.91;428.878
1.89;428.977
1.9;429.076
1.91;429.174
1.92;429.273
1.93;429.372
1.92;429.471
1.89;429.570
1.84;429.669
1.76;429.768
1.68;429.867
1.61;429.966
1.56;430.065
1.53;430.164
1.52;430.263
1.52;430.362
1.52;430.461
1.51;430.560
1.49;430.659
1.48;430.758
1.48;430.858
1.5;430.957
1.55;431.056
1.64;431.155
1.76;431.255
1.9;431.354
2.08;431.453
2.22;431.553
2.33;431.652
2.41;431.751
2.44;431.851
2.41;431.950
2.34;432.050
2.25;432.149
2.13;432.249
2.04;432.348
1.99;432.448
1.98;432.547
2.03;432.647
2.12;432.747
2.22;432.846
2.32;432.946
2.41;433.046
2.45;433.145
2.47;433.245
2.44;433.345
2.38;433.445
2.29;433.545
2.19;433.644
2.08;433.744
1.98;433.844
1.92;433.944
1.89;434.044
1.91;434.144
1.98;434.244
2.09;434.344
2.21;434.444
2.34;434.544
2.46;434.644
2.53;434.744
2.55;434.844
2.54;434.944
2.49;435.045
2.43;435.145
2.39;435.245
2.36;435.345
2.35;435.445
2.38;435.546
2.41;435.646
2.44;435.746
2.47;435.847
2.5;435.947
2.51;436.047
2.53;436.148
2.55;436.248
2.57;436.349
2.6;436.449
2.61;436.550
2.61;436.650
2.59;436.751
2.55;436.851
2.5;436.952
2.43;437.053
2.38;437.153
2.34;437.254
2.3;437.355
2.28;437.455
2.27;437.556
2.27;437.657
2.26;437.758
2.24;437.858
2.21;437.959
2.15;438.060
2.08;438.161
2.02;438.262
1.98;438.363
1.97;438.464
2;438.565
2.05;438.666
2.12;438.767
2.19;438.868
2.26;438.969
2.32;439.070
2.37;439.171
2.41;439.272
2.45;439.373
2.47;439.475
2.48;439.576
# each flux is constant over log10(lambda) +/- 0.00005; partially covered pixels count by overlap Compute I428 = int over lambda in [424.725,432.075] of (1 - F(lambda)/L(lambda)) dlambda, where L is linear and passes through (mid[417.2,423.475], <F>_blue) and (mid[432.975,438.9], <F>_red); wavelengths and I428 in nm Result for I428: 0.94 nm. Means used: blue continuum 2.2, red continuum 2.31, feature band 1.97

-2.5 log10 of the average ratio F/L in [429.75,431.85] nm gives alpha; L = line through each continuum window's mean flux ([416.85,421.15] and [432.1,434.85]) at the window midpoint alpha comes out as 0.26 mag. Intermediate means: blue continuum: 2.2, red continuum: 2.2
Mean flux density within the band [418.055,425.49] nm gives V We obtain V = 2.18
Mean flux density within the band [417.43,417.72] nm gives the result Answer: 2.22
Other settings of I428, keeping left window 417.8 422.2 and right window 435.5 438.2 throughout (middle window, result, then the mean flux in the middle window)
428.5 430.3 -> 0.39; 1.82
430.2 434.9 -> 0.61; 2.06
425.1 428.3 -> 0.29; 2.1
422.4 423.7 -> 0.11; 2.08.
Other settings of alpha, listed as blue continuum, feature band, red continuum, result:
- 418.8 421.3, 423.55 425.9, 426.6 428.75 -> -0.01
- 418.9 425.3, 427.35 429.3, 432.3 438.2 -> 0.11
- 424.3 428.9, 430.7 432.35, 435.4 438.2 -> 0.13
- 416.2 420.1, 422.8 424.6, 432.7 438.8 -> 0.04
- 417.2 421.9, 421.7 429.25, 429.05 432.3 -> -0.04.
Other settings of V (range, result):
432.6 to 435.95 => 2.29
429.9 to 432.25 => 1.83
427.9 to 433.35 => 1.96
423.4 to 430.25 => 2.05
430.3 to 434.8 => 2.06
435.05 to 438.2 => 2.41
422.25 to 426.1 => 2.11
